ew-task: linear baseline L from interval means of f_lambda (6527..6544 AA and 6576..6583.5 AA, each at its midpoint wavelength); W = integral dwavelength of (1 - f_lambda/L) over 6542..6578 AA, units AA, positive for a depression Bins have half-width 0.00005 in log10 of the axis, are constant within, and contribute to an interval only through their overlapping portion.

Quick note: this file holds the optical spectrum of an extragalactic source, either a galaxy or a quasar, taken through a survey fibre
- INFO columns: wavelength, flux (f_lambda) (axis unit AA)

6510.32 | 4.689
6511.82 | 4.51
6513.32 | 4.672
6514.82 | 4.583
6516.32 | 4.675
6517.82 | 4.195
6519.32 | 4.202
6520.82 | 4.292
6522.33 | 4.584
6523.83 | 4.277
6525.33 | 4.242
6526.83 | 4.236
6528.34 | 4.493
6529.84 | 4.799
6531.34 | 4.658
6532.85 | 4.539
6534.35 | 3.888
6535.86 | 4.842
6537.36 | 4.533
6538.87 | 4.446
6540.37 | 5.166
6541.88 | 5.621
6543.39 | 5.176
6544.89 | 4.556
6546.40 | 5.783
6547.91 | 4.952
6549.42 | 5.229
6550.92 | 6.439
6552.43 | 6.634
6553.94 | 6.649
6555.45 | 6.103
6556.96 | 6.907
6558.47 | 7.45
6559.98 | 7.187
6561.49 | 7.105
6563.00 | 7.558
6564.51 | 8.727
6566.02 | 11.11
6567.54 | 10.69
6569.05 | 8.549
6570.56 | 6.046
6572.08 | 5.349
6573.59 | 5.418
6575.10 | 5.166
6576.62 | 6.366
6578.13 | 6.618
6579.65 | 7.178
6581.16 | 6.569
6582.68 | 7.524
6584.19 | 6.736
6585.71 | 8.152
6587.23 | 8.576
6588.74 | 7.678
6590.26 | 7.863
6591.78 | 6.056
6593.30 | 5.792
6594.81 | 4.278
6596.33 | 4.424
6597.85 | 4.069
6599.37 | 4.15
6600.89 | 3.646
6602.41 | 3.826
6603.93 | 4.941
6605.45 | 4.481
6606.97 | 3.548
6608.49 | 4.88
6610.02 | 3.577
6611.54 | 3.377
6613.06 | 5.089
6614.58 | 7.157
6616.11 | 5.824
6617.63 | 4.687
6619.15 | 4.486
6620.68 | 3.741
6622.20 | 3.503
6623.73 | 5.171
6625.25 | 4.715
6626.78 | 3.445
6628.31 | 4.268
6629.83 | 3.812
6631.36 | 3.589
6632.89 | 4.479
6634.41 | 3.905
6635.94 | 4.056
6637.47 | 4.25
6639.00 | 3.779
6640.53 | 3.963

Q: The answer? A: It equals -5.0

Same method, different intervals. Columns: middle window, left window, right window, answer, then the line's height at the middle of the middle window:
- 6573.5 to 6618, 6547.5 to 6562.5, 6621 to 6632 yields -3.9 AA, 5.12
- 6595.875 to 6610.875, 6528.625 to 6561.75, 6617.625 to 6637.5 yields 1.3 AA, 4.54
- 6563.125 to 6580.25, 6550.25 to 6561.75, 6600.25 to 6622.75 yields -3.4 AA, 6.14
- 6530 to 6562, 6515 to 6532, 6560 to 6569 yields 6.0 AA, 6.85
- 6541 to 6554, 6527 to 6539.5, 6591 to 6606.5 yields -3.1 AA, 4.52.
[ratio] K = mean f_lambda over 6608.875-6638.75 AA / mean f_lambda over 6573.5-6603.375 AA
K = 0.73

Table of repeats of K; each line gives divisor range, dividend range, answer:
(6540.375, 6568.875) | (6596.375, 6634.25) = 0.63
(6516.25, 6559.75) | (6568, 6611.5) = 1.12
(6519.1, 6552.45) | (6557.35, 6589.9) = 1.54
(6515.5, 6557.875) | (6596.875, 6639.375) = 0.86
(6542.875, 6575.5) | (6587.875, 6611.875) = 0.71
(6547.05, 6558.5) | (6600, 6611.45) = 0.66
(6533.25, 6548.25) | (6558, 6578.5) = 1.51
